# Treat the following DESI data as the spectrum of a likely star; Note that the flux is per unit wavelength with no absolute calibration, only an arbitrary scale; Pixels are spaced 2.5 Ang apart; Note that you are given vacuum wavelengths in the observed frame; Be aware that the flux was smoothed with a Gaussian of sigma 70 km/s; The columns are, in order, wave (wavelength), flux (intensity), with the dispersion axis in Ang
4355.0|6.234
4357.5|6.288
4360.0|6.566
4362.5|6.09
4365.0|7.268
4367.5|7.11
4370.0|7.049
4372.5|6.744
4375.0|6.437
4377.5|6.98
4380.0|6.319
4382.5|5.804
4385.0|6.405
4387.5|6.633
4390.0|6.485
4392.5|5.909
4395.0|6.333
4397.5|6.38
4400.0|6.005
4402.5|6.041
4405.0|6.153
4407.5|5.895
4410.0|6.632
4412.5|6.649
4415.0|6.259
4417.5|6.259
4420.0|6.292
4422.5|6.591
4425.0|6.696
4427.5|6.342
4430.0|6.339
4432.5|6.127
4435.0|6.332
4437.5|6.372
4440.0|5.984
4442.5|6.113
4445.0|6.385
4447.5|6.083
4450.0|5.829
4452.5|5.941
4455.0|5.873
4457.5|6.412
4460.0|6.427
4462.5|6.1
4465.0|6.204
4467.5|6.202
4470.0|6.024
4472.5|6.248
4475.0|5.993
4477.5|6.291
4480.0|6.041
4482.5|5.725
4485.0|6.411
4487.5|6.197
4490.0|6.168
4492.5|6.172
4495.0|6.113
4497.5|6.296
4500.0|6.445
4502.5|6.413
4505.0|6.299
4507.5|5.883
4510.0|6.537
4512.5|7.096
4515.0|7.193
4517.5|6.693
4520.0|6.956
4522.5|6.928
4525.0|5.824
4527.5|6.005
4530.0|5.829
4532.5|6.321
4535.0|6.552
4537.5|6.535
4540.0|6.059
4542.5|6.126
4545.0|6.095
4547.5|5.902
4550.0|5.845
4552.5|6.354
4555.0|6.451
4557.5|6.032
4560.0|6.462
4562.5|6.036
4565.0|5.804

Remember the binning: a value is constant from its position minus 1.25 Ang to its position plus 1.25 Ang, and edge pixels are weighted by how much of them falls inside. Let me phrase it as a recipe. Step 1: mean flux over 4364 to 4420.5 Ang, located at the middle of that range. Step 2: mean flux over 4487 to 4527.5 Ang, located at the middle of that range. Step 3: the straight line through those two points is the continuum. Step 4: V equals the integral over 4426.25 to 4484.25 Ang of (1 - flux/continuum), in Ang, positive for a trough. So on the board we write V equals 2.60 Ang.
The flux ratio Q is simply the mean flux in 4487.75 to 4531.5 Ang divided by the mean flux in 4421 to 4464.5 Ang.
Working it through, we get 1.03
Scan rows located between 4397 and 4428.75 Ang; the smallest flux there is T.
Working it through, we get 5.895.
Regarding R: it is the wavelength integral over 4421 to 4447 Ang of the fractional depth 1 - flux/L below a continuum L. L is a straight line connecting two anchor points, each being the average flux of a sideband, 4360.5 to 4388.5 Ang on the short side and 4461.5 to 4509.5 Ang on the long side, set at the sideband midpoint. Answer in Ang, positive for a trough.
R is 0.25 Ang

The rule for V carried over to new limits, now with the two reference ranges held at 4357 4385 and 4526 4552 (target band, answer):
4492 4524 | -1.7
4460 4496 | 0.9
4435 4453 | 0.8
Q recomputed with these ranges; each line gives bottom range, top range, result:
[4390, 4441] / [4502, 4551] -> 1.01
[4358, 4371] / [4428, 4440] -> 0.92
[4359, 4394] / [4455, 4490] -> 0.94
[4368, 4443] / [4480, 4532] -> 1.00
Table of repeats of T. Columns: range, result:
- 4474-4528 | 5.725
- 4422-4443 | 5.984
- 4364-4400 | 5.804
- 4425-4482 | 5.829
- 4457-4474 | 6.024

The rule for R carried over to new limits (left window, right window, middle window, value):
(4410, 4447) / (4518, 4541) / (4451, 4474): 0.7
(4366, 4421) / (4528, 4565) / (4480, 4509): 0.3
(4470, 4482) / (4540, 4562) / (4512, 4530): -1.4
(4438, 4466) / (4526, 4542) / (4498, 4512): -0.4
